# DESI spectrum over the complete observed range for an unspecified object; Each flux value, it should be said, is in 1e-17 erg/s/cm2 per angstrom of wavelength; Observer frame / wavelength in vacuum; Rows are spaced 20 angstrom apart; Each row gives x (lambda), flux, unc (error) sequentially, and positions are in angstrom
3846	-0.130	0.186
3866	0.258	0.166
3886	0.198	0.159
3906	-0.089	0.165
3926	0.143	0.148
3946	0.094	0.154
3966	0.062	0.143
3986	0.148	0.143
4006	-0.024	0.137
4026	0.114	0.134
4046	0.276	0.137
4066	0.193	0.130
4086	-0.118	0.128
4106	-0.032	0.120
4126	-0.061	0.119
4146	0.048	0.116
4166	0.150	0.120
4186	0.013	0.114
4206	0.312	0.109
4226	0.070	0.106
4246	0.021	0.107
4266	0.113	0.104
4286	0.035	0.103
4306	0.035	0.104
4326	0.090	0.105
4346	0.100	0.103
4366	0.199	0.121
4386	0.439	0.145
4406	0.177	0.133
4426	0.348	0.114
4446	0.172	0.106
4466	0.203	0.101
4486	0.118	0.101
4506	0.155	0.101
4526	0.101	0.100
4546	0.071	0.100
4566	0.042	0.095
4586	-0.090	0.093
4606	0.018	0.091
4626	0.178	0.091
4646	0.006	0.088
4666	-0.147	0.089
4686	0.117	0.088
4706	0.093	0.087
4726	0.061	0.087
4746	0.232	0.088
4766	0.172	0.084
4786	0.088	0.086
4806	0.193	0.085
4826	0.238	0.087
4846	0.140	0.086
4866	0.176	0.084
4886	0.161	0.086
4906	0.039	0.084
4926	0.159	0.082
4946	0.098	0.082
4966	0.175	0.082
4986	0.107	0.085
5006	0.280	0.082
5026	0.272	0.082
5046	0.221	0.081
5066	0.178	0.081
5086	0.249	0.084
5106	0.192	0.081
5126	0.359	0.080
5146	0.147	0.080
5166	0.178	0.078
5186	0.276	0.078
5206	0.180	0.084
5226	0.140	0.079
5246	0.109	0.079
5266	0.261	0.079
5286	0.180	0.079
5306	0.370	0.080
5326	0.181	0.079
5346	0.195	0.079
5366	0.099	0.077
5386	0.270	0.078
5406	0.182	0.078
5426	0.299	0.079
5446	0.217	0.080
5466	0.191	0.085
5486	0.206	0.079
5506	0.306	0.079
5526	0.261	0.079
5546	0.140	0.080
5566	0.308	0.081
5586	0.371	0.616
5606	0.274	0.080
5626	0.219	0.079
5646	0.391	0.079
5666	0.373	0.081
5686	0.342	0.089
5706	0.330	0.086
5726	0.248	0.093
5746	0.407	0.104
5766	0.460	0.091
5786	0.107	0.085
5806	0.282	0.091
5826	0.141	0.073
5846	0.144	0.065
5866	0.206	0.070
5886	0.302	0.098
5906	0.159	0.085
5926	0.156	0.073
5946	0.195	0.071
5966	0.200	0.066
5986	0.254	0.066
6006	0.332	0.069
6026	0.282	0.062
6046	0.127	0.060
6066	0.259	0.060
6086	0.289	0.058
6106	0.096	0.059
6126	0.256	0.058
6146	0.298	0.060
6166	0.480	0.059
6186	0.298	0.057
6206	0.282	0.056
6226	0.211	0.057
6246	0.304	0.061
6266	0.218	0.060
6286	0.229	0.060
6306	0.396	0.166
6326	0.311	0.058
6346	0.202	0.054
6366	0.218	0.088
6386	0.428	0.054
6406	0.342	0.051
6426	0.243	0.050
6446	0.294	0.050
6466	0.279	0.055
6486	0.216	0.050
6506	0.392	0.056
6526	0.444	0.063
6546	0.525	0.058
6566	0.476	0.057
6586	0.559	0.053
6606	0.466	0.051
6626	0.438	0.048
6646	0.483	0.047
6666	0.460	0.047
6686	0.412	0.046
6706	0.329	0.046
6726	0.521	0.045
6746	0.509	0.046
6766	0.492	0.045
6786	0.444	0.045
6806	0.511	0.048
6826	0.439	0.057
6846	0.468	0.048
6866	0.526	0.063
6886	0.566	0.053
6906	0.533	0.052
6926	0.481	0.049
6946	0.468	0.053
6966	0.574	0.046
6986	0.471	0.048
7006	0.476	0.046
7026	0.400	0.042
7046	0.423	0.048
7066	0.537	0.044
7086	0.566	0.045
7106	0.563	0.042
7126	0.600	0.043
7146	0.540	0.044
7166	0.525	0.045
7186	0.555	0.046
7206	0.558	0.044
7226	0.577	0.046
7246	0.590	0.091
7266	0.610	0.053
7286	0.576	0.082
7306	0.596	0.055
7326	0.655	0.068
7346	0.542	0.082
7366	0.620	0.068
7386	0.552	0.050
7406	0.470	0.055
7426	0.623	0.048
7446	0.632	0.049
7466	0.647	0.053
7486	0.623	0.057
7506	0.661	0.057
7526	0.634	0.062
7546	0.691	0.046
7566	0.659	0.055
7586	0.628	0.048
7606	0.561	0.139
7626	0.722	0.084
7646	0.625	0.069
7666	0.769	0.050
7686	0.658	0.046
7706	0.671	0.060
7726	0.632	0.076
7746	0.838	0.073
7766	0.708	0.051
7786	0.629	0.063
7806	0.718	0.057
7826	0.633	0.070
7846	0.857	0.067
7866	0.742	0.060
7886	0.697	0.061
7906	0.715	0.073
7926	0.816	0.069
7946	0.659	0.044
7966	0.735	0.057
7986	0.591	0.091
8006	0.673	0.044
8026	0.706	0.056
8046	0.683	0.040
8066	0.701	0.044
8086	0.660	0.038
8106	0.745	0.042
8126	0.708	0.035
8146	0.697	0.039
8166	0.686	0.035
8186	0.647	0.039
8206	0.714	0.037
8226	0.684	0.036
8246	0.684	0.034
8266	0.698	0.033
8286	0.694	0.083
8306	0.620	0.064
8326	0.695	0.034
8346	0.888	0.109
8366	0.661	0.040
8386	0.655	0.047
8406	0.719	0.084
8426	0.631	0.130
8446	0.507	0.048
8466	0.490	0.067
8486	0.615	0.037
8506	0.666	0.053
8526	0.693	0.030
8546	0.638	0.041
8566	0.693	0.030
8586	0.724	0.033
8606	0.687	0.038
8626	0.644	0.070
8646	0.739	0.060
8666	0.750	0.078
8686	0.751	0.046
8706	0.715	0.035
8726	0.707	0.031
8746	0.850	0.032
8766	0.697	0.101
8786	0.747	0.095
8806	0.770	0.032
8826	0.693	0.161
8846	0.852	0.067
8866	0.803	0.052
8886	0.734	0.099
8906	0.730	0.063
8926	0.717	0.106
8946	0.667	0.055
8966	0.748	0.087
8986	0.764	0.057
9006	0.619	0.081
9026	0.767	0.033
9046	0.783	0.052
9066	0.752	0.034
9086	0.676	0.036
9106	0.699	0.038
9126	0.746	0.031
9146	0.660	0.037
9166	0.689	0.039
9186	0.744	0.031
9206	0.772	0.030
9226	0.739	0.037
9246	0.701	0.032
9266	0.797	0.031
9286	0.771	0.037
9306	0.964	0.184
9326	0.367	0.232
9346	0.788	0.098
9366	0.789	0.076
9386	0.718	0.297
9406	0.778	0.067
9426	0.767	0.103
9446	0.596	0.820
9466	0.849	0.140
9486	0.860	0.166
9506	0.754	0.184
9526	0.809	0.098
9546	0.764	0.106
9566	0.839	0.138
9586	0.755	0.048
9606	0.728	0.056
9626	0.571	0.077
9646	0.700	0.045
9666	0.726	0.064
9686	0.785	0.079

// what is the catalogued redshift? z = 0.633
